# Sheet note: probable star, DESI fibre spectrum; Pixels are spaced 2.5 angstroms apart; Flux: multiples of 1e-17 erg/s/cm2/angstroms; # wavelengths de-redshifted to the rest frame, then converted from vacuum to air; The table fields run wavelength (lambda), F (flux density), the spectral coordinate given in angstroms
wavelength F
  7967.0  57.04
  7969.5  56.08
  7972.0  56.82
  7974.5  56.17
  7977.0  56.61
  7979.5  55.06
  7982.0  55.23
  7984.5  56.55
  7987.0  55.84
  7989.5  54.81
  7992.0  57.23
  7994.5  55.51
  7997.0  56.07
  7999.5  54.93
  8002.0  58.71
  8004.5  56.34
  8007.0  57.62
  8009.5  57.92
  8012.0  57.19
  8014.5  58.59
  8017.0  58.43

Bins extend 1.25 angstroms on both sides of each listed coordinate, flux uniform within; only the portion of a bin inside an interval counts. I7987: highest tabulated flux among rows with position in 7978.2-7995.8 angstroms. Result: 57.23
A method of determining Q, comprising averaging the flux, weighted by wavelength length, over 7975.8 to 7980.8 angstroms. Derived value 55.8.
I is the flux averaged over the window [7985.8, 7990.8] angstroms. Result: 55.3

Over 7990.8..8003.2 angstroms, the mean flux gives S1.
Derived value 56.5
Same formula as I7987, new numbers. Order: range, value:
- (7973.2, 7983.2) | 56.61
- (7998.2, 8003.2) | 58.71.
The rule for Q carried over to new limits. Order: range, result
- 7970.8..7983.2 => 56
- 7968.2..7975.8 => 56.4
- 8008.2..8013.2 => 57.6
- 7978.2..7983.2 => 55.2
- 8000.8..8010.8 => 57.6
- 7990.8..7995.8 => 56.4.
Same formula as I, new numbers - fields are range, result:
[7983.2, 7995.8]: 56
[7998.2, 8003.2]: 56.8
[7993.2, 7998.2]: 55.8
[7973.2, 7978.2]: 56.4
